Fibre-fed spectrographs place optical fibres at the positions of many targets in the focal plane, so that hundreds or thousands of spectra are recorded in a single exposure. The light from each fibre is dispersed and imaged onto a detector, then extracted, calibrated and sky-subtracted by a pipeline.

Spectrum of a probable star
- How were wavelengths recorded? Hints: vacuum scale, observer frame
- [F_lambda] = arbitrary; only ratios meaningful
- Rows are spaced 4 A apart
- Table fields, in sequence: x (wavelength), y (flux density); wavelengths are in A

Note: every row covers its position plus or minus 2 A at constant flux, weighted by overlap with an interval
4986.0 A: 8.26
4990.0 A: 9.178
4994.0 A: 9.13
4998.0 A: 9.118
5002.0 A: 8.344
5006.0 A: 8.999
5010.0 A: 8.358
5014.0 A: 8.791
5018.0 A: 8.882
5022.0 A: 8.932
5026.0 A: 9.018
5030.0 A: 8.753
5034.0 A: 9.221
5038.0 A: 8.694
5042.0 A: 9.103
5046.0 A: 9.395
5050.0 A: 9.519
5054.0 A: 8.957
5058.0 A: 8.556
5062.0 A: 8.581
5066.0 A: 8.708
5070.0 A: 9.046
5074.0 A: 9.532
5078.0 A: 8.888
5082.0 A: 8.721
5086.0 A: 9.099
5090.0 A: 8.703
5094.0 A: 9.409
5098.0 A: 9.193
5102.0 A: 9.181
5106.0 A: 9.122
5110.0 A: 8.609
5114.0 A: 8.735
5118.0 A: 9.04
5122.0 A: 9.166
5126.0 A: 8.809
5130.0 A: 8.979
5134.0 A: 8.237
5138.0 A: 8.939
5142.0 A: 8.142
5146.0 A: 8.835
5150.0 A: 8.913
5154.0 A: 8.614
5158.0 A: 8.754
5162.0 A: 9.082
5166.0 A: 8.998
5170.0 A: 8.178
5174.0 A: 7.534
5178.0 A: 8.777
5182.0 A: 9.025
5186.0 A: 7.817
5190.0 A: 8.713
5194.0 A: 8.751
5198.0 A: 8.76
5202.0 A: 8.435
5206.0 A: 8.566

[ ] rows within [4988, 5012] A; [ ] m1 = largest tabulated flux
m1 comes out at 9.178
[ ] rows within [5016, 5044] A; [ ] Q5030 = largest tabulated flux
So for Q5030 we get 9.221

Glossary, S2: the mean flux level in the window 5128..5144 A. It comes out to 8.57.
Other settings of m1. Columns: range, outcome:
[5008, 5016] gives 8.791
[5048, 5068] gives 9.519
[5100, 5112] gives 9.181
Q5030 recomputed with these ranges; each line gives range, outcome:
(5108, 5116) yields 8.735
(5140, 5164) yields 9.082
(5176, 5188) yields 9.025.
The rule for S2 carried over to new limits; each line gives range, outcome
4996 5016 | 8.72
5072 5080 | 9.21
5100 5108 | 9.15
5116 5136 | 8.85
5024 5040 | 8.92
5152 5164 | 8.82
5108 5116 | 8.67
